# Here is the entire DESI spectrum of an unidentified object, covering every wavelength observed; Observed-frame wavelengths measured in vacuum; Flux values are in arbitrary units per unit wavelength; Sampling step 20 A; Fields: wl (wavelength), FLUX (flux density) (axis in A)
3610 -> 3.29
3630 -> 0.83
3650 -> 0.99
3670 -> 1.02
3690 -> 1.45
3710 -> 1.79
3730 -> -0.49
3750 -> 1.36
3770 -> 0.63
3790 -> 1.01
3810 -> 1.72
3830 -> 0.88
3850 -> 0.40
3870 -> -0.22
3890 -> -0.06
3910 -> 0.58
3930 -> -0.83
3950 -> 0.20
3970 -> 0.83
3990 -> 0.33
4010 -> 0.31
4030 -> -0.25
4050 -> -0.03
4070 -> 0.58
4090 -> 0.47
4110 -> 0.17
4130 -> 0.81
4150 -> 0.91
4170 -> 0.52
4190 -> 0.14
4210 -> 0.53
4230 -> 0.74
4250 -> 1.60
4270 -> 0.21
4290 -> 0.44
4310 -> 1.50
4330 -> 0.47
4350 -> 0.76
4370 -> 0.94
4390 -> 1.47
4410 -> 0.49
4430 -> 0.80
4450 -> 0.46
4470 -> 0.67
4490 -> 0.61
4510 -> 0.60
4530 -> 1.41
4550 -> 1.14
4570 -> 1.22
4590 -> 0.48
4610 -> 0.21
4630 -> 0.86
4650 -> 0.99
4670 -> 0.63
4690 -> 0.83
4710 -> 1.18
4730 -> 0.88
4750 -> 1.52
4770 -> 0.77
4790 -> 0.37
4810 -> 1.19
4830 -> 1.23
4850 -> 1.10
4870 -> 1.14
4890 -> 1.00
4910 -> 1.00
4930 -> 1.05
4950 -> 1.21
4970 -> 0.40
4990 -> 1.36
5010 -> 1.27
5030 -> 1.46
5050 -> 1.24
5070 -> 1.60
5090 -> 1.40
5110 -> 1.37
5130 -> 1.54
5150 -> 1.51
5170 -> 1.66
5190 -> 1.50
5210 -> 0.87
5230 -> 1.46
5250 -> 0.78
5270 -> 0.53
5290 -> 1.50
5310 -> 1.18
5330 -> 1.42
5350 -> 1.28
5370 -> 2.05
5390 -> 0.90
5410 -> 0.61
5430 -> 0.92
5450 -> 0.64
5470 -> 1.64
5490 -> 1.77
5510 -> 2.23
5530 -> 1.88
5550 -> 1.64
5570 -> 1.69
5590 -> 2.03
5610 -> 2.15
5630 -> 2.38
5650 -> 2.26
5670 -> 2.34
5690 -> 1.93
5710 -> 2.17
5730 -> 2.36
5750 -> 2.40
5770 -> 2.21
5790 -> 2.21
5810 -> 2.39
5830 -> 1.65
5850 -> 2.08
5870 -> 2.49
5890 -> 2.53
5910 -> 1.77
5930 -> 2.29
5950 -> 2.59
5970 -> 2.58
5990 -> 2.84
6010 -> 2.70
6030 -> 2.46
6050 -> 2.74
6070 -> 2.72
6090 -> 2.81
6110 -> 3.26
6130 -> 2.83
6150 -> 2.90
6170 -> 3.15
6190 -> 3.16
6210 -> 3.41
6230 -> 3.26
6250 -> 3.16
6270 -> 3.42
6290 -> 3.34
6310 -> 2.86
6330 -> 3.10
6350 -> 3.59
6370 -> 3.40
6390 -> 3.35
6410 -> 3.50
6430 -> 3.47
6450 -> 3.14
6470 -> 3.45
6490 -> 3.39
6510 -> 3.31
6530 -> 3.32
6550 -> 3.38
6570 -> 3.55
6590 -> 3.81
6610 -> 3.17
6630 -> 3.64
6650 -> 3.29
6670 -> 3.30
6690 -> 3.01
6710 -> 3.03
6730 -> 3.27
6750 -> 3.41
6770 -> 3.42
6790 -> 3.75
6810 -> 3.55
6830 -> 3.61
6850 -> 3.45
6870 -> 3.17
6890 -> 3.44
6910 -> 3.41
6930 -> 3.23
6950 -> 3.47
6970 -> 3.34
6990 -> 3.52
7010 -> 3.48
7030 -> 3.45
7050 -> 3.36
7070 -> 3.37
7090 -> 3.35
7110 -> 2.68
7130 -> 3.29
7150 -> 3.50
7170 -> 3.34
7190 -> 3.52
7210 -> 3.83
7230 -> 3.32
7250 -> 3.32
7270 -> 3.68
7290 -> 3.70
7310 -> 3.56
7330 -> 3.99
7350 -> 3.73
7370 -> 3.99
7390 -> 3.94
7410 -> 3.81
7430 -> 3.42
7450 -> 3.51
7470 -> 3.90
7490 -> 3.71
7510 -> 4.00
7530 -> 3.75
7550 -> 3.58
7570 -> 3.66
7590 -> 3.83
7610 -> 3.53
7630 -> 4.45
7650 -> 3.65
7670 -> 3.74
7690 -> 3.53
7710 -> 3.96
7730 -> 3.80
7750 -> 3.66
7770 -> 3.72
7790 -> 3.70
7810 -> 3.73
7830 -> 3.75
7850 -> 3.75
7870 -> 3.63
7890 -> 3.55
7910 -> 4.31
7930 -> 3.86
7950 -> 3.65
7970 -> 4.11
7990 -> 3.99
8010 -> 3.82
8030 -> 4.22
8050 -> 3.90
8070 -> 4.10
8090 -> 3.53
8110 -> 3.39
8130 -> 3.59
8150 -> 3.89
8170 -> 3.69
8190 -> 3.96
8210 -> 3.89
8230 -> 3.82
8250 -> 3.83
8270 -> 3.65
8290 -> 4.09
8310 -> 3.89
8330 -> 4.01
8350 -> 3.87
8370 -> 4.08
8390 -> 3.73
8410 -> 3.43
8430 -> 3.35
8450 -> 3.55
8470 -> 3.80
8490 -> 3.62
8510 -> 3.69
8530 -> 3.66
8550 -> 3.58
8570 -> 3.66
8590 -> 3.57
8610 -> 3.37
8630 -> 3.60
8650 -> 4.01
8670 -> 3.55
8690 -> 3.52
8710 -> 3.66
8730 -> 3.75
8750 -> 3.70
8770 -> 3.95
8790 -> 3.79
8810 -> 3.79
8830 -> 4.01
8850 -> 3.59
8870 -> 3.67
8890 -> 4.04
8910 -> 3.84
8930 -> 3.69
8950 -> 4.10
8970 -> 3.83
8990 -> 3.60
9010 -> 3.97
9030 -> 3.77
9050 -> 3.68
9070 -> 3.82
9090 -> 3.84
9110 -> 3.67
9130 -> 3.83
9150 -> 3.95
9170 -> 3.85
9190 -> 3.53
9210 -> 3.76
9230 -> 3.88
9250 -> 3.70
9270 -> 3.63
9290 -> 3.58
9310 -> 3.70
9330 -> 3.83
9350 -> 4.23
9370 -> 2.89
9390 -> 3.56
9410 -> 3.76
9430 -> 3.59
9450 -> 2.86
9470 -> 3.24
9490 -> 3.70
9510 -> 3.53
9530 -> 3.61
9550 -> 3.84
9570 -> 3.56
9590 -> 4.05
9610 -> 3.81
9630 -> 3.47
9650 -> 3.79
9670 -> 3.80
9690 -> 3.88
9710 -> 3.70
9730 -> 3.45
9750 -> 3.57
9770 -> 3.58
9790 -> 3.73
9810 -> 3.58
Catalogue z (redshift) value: 0.374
